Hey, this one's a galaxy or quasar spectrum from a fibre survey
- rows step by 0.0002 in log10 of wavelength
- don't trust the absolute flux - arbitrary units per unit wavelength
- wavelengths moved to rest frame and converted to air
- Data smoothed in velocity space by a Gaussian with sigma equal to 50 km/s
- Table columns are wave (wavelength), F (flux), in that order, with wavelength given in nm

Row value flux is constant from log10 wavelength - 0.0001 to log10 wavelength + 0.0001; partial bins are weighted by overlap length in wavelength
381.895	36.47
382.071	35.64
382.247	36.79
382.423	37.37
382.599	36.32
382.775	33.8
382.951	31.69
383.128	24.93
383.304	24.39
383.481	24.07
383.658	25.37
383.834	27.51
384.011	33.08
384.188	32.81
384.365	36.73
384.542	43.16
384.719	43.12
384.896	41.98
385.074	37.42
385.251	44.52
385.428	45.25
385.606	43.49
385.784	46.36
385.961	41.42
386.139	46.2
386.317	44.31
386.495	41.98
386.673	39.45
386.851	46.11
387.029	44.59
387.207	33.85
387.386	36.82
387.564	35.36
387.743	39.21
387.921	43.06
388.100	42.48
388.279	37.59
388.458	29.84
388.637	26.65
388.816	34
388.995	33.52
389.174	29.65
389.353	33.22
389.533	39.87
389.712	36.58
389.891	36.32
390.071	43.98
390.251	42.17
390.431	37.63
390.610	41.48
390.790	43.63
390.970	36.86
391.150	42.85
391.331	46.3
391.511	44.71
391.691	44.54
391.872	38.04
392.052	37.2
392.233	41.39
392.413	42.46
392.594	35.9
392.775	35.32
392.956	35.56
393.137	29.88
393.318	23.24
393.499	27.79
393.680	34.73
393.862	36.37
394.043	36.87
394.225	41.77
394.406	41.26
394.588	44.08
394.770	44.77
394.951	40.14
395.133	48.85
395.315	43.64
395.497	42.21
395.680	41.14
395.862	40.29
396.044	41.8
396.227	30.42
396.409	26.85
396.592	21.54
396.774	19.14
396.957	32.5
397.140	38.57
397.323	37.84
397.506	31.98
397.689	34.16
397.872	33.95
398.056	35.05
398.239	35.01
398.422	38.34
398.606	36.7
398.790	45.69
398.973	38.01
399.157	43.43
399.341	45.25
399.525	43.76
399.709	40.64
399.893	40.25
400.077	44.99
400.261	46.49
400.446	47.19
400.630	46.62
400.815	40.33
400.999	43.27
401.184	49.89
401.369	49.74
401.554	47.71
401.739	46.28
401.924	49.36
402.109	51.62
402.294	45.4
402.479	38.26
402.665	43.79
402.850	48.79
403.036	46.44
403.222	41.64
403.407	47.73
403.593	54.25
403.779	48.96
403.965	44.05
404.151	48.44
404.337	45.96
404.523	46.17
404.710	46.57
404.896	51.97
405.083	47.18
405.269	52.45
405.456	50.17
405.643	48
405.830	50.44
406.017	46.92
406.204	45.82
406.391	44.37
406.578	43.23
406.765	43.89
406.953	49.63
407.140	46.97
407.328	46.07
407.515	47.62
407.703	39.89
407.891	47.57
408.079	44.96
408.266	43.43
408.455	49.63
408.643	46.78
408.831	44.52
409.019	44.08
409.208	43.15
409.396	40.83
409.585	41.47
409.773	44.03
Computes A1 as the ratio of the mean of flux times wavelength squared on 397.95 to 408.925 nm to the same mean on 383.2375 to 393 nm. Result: 1.3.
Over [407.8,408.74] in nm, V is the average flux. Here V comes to 46.5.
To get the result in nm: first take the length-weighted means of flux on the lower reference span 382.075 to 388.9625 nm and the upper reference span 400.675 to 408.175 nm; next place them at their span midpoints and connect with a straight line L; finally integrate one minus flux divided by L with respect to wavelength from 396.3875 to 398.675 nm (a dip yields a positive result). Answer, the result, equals 0.57 nm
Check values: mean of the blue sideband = 37.1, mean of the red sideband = 46.8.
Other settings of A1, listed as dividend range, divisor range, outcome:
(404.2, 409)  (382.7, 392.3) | 1.35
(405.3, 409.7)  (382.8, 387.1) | 1.35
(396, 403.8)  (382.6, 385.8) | 1.26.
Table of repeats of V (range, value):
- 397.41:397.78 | 33.1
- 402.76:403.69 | 47.8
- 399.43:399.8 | 42.2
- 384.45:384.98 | 42.8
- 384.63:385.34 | 41.8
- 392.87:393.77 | 30.2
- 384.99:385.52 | 42.5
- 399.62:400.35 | 43.1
